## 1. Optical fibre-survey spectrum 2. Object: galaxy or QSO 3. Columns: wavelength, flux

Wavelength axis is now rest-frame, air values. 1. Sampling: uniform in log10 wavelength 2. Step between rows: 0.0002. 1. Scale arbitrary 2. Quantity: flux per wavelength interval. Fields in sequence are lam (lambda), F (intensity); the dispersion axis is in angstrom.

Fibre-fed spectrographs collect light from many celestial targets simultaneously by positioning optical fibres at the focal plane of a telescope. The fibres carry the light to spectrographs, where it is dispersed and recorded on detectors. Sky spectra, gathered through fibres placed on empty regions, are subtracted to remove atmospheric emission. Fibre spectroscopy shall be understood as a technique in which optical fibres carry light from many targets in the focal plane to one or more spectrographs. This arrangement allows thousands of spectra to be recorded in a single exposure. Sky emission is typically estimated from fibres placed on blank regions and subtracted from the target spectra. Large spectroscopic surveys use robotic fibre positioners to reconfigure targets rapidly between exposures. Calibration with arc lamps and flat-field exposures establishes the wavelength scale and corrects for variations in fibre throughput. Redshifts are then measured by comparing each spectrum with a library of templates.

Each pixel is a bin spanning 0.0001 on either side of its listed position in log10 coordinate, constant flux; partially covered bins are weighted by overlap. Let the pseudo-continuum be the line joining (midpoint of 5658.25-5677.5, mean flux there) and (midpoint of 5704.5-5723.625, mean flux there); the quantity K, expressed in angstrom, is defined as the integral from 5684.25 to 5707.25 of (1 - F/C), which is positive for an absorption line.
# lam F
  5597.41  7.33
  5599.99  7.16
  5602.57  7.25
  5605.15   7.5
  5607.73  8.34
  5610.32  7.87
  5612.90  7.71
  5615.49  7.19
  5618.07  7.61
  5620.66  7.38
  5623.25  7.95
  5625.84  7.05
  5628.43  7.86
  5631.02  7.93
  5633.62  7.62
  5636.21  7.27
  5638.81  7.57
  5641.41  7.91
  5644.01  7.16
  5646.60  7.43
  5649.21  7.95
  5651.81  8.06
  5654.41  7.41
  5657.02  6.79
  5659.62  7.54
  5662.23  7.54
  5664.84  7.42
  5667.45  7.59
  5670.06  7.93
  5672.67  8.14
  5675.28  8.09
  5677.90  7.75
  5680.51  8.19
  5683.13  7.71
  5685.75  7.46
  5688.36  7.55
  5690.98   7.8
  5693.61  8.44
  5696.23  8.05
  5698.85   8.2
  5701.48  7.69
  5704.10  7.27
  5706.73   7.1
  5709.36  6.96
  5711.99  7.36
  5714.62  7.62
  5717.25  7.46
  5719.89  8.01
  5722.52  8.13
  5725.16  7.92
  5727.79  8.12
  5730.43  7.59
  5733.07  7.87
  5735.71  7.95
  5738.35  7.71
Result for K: -0.5 angstrom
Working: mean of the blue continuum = 7.75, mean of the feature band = 7.75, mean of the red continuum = 7.5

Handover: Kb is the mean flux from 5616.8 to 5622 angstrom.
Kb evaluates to 7.49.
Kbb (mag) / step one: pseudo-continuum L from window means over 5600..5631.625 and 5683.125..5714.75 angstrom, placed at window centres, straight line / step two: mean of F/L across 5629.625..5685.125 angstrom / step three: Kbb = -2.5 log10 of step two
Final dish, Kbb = -0.006 mag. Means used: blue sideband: 7.61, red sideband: 7.63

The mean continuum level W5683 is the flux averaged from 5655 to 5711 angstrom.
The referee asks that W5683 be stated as 7.67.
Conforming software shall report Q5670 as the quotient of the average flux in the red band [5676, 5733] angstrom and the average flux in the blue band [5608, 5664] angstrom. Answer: 1.0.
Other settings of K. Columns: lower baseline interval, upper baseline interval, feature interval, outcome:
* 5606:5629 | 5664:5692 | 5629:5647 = 0.3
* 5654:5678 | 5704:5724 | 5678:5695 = -0.6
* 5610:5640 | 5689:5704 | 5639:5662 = 0.5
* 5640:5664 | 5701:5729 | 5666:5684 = -0.9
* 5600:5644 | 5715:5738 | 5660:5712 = 0.3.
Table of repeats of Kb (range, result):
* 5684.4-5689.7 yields 7.52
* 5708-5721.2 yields 7.48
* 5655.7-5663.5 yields 7.29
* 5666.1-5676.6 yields 7.93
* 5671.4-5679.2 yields 7.99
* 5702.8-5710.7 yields 7.11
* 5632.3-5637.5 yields 7.45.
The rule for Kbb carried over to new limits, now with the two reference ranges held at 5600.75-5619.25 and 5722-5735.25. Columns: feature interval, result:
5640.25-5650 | 0.02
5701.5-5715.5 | 0.08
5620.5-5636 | 0.01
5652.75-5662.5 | 0.06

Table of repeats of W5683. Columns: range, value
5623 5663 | 7.55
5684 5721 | 7.64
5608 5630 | 7.62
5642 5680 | 7.65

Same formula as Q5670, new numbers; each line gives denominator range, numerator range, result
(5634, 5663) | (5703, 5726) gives 1.00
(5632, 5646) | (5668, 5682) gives 1.06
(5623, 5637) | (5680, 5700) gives 1.04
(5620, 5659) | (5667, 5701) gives 1.05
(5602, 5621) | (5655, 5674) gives 0.99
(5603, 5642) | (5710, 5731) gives 1.02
